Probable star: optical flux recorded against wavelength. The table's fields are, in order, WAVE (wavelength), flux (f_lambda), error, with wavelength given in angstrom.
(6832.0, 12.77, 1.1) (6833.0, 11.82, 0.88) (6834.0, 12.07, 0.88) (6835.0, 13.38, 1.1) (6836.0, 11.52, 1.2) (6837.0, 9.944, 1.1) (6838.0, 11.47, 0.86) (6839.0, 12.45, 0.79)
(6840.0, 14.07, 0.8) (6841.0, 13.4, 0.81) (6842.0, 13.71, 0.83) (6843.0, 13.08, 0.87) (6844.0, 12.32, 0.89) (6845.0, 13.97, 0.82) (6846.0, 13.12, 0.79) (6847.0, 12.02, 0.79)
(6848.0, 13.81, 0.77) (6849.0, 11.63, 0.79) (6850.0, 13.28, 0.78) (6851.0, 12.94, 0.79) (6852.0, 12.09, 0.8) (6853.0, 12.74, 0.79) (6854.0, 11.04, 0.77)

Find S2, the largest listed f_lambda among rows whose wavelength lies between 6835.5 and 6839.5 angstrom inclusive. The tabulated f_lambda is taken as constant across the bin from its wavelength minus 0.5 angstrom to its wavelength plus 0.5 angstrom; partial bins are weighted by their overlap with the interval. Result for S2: 12.45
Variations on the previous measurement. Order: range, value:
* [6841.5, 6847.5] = 13.97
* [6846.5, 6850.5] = 13.81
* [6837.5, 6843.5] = 14.07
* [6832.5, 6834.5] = 12.07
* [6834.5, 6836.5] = 13.38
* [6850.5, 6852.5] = 12.94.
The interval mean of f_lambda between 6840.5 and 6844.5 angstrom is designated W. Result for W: 13.1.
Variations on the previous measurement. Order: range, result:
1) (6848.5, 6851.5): 12.6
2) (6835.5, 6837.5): 10.7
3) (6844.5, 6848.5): 13.2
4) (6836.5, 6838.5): 10.7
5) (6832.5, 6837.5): 11.7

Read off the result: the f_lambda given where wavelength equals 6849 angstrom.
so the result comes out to 11.63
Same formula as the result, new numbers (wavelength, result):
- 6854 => 11.04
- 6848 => 13.81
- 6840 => 14.07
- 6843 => 13.08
